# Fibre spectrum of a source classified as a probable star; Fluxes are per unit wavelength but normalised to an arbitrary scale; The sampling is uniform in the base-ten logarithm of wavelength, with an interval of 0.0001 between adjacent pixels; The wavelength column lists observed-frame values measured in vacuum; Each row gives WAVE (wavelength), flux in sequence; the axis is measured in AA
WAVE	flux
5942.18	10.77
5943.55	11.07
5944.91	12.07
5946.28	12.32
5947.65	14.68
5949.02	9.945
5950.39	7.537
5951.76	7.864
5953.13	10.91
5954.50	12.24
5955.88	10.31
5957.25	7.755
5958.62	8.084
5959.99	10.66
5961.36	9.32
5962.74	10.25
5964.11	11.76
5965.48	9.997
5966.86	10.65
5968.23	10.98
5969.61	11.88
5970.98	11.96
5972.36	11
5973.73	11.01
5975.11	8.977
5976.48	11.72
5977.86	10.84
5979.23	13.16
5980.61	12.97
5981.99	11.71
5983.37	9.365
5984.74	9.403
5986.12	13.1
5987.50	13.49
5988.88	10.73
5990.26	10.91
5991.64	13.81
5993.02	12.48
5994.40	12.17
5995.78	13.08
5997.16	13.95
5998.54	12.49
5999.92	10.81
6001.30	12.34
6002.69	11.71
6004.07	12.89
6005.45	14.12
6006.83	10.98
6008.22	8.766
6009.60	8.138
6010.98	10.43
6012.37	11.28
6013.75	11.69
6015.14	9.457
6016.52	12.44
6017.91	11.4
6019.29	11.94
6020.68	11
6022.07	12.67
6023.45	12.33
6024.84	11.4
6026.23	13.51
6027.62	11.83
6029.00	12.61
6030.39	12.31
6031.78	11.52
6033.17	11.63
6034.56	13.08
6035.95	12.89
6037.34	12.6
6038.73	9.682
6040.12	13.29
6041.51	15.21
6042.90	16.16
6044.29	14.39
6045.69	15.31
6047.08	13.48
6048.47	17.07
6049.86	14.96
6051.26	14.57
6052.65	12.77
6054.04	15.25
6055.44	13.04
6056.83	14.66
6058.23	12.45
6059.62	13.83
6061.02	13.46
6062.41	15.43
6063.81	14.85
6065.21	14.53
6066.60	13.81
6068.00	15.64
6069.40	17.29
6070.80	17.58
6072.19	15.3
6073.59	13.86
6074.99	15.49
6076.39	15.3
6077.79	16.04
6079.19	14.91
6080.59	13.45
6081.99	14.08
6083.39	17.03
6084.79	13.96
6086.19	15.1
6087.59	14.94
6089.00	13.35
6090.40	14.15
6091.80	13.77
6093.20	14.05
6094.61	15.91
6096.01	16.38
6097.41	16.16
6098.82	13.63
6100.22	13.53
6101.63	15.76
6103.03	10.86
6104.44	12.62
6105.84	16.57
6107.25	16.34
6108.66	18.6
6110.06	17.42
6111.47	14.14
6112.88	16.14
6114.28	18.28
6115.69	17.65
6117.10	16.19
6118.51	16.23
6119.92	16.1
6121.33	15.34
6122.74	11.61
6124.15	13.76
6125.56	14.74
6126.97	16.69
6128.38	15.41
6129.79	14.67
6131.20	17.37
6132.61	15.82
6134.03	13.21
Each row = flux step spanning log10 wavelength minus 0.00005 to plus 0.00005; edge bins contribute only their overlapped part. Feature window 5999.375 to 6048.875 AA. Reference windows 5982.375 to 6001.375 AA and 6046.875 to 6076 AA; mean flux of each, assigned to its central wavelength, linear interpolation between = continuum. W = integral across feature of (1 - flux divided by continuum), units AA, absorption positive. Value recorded 3.85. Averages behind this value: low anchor 12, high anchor 14.8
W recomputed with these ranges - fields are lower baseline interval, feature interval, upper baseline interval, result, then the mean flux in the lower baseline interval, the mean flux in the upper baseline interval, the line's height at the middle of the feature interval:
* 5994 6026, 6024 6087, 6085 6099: -3.6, 11.7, 14.8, 13.4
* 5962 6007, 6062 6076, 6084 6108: -1.5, 11.7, 14.5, 13.9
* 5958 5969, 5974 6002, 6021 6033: -2.2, 10.2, 12.2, 11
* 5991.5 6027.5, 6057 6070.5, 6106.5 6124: -0.7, 11.8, 16.1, 14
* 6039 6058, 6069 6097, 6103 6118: 0.5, 14.5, 16.1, 15.4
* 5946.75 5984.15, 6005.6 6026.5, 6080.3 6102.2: 1.9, 10.7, 14.7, 12.3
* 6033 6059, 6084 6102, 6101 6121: 0.8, 13.9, 15.9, 15.3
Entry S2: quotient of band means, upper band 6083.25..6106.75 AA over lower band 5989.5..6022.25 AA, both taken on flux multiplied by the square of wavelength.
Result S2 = 1.28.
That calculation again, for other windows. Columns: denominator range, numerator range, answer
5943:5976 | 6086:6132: 1.52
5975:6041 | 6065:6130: 1.33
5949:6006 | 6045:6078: 1.36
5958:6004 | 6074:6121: 1.39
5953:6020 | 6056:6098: 1.36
